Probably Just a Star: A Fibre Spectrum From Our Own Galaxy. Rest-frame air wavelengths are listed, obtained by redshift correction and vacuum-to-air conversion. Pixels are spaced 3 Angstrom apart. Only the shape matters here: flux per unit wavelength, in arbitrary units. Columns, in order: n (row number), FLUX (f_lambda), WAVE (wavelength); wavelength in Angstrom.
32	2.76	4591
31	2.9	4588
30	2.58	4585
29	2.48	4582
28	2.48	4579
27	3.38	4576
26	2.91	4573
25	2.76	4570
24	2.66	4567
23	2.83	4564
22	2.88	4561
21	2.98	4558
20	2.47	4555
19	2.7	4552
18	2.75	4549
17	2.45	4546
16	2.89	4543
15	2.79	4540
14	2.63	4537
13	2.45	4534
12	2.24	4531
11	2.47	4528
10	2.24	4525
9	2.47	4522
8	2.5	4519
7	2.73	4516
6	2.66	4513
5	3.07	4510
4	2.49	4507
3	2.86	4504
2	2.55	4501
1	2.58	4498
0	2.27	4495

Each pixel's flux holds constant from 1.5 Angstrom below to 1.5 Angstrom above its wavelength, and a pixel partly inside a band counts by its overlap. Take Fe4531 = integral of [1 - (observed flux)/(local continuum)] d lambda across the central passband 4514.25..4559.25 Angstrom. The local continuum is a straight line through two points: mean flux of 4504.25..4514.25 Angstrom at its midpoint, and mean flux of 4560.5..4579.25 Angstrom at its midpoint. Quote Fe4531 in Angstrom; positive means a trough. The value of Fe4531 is 3.6 Angstrom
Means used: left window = 2.76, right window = 2.87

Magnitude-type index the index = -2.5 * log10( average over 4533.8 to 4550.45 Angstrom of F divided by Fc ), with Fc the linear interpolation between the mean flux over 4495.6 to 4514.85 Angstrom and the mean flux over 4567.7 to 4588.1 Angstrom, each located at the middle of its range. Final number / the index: 0.021 mag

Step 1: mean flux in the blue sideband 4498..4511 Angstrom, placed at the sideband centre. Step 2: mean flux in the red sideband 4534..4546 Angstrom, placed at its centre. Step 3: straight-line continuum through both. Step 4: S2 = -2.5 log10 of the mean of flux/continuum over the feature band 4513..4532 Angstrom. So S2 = 0.10 mag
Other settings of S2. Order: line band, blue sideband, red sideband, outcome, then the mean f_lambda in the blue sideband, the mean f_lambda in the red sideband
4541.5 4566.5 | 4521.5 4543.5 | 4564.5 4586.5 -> -0.04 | 2.51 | 2.75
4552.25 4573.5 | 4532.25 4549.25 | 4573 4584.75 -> -0.02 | 2.65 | 2.78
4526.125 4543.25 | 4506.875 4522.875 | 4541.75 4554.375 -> 0.05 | 2.67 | 2.68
